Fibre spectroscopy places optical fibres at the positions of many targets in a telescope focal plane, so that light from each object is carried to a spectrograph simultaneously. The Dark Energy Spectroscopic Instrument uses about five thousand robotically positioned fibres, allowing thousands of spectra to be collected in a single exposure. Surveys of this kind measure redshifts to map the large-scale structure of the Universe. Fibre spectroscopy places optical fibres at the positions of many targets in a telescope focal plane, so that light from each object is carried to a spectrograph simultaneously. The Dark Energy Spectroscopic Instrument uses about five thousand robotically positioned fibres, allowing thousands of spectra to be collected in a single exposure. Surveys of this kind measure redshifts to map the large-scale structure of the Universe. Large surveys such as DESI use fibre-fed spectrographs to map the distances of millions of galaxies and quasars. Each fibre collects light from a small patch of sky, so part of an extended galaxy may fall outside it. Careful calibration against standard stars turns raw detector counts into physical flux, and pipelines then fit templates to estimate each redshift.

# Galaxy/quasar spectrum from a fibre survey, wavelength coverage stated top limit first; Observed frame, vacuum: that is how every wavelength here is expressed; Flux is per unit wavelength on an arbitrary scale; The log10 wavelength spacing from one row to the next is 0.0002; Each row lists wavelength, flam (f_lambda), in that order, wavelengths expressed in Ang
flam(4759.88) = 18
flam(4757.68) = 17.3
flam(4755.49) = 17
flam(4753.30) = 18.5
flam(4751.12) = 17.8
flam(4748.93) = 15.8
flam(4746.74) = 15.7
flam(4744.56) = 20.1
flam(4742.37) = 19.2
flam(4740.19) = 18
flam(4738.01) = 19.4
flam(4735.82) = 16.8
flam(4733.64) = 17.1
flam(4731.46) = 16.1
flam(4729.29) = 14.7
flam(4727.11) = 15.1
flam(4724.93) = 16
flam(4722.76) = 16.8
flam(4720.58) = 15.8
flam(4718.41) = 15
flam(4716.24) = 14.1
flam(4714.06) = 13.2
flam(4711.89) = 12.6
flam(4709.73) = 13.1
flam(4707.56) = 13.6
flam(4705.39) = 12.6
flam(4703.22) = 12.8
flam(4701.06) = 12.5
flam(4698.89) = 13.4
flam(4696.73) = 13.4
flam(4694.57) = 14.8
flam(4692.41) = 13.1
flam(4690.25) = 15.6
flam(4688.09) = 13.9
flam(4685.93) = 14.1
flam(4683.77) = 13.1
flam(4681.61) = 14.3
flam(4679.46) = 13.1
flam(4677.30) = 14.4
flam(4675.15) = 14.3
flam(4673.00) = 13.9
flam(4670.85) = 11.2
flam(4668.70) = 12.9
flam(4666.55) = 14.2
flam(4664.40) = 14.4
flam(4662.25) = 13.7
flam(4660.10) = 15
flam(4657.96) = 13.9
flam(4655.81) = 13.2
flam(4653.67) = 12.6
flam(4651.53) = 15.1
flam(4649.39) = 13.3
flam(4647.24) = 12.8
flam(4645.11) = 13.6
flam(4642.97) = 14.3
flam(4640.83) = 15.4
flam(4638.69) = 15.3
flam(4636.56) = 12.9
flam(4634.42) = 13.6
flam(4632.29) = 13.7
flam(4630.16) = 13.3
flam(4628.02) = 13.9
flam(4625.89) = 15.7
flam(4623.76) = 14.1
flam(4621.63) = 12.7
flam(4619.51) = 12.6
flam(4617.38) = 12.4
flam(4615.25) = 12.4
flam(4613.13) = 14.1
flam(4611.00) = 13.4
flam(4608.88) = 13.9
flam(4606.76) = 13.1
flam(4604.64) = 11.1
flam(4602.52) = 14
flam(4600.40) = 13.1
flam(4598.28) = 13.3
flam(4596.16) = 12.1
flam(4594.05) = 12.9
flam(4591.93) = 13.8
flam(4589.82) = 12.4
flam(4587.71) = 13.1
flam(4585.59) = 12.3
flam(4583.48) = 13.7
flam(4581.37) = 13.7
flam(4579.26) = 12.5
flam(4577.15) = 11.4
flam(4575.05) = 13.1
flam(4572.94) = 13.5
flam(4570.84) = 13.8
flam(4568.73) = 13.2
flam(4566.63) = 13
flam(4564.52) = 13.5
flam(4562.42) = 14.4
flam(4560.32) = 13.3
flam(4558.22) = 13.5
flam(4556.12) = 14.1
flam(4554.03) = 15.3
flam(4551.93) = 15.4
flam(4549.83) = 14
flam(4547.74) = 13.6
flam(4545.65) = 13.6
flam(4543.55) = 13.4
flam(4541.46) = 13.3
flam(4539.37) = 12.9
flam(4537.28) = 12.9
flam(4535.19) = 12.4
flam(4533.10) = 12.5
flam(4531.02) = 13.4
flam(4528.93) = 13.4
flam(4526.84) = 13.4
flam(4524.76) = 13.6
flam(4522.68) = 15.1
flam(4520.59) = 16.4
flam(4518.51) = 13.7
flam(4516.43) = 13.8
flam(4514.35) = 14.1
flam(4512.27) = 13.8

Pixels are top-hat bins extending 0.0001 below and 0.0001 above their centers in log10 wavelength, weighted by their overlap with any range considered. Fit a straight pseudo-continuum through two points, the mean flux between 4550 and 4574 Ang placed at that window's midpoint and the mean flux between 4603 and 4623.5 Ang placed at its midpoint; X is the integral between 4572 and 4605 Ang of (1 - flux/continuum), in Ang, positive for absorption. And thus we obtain 1.2 Ang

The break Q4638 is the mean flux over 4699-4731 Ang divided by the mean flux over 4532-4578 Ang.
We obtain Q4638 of 1.05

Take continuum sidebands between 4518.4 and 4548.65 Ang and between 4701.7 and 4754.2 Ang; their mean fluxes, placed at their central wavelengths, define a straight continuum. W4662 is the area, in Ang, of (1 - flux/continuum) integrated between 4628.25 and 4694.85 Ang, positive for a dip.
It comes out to 5.3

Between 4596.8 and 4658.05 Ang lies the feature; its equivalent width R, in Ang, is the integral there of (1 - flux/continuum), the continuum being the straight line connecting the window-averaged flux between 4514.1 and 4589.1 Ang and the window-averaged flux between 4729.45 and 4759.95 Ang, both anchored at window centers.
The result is 6.41 Ang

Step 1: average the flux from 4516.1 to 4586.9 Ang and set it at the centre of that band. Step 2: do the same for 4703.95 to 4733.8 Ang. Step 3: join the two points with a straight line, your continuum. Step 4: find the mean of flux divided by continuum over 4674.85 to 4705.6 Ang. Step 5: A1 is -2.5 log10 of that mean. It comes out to 0.055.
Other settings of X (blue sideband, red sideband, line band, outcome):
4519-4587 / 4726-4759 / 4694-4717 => 4.6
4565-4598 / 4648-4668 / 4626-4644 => -0.7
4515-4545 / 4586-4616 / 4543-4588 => -0.7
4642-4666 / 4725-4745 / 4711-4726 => 1.6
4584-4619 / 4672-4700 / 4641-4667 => -0.6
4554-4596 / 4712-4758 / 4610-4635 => 1.3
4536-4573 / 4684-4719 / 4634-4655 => -0.4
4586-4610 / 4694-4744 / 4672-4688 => 0.6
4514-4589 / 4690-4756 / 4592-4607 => 1.3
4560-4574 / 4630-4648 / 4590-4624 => 1.8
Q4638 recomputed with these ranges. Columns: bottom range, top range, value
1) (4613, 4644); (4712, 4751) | 1.19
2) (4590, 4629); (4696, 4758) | 1.18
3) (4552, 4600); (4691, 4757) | 1.16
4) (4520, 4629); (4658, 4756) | 1.11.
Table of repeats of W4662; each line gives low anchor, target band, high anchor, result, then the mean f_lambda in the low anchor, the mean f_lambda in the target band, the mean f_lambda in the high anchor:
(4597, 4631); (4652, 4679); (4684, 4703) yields -0.1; 13.3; 13.7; 13.8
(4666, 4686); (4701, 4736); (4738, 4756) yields 3.4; 13.5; 14.6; 17.9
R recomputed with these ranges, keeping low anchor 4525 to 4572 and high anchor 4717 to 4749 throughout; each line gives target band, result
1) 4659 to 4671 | 1.4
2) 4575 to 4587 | 1.2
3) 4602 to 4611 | 1.0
